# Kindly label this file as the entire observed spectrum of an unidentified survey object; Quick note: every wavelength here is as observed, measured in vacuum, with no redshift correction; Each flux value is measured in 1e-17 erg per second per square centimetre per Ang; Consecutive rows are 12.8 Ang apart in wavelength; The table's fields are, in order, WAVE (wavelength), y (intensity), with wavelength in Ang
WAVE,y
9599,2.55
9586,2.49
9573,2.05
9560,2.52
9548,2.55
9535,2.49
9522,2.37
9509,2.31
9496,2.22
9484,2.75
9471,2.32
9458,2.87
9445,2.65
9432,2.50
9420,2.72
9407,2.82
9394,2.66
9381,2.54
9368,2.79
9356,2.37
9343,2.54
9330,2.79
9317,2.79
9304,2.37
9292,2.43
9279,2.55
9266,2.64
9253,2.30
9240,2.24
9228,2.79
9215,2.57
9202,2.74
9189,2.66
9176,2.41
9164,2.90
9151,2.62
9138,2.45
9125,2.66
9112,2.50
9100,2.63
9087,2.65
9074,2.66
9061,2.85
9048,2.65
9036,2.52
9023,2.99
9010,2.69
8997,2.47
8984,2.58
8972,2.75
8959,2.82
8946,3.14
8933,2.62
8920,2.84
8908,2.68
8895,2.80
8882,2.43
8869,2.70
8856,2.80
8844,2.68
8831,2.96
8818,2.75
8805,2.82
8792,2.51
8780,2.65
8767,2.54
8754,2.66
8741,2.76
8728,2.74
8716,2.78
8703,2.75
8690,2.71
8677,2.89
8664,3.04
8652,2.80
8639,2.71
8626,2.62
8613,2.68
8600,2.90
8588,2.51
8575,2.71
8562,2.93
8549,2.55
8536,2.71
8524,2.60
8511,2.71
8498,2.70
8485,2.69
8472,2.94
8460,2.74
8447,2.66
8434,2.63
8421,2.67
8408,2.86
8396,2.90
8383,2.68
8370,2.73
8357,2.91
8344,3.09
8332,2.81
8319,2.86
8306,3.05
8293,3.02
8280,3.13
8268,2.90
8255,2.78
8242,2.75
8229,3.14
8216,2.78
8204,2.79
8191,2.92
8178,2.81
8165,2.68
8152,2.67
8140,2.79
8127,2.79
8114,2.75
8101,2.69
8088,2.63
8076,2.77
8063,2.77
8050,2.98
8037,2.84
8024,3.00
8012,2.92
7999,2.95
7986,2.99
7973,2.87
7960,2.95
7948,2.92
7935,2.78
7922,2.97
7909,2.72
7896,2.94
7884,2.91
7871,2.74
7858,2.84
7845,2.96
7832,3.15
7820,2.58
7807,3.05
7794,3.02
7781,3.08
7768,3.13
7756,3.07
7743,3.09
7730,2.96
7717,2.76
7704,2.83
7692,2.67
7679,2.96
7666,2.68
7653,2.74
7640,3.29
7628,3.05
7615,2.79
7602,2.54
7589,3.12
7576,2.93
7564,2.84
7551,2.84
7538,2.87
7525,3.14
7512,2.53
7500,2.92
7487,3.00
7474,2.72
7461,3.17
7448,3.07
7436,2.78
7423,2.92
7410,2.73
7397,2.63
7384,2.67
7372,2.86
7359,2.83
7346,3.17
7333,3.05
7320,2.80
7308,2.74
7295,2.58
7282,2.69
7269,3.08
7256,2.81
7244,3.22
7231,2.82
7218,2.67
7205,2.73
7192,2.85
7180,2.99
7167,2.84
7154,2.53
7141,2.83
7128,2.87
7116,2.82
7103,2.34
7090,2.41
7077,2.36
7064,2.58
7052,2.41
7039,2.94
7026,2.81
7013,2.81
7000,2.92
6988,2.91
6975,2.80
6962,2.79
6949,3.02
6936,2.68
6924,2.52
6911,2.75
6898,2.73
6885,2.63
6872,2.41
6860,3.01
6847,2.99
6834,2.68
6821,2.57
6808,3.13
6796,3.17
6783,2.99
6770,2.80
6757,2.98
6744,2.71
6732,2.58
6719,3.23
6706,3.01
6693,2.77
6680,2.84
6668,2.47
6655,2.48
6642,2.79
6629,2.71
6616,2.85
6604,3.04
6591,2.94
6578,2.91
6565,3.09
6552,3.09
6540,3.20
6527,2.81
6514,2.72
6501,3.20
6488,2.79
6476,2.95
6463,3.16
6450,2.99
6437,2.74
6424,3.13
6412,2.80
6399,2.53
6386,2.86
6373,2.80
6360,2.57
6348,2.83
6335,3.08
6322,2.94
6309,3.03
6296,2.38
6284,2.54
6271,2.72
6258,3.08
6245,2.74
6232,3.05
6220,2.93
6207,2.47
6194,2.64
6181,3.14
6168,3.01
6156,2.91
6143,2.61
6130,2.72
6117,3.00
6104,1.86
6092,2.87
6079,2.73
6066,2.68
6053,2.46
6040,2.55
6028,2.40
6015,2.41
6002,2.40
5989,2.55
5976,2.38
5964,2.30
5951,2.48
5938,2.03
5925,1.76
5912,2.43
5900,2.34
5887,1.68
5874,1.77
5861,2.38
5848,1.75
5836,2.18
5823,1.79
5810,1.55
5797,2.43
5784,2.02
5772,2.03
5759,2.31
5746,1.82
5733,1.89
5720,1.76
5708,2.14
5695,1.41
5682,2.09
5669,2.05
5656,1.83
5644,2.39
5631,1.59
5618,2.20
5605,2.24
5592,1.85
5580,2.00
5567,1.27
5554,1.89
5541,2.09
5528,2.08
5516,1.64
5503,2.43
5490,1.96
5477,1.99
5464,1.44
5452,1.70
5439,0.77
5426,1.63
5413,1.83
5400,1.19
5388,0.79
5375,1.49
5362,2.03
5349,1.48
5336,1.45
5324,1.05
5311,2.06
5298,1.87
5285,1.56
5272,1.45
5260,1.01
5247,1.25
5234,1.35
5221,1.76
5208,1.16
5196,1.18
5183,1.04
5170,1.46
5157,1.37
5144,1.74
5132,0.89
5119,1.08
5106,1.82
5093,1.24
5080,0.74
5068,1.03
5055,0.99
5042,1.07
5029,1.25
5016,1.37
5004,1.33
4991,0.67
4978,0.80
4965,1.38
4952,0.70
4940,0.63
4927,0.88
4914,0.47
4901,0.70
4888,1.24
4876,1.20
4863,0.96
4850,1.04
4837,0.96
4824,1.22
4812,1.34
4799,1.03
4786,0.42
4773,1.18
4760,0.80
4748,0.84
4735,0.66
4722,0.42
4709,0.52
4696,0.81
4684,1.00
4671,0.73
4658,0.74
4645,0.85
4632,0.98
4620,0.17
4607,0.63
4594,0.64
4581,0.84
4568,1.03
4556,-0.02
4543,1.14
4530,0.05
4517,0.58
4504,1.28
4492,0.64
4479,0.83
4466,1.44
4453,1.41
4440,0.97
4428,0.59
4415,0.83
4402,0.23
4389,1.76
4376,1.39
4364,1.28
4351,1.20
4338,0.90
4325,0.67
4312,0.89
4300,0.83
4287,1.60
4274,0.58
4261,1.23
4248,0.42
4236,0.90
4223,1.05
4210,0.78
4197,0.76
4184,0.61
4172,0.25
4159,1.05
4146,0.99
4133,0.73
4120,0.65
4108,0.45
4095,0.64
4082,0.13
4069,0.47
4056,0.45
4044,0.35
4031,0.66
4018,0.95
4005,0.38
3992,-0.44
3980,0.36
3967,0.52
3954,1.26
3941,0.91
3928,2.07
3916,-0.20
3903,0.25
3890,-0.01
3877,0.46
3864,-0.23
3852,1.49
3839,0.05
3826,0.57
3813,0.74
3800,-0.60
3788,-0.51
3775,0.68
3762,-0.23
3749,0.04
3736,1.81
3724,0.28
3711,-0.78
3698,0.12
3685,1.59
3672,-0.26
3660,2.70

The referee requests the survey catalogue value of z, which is 0.37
